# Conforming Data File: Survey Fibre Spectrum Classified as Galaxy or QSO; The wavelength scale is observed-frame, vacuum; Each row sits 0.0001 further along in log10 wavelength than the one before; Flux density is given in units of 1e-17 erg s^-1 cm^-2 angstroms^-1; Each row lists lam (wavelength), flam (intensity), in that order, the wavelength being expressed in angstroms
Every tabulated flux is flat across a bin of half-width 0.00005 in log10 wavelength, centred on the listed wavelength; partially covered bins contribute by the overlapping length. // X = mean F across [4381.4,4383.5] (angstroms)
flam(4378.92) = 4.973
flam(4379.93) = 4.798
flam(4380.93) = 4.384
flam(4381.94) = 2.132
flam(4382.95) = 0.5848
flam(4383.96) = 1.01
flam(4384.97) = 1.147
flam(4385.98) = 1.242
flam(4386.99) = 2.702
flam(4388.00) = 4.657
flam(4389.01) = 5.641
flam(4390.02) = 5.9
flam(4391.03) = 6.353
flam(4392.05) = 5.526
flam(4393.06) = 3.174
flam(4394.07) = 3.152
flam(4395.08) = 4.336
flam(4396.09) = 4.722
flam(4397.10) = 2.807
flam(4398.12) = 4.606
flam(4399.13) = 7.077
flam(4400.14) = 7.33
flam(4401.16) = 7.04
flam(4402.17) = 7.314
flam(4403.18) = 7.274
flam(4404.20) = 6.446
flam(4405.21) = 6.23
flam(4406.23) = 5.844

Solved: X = 1.4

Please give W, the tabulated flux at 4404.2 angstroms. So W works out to 6.446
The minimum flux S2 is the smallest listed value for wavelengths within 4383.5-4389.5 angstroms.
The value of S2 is 1.01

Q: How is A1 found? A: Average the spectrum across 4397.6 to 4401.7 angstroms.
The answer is 6.51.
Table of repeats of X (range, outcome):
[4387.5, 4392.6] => 5.59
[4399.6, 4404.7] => 7.08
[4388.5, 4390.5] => 5.77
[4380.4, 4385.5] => 1.87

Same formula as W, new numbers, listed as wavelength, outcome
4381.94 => 2.132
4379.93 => 4.798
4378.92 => 4.973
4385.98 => 1.242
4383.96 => 1.01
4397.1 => 2.807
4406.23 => 5.844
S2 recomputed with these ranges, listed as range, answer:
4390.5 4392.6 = 5.526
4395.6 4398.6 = 2.807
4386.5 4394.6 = 2.702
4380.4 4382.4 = 2.132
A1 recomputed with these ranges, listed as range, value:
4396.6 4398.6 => 3.68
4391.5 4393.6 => 4.35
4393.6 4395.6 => 3.77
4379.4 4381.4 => 4.62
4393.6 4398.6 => 3.93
